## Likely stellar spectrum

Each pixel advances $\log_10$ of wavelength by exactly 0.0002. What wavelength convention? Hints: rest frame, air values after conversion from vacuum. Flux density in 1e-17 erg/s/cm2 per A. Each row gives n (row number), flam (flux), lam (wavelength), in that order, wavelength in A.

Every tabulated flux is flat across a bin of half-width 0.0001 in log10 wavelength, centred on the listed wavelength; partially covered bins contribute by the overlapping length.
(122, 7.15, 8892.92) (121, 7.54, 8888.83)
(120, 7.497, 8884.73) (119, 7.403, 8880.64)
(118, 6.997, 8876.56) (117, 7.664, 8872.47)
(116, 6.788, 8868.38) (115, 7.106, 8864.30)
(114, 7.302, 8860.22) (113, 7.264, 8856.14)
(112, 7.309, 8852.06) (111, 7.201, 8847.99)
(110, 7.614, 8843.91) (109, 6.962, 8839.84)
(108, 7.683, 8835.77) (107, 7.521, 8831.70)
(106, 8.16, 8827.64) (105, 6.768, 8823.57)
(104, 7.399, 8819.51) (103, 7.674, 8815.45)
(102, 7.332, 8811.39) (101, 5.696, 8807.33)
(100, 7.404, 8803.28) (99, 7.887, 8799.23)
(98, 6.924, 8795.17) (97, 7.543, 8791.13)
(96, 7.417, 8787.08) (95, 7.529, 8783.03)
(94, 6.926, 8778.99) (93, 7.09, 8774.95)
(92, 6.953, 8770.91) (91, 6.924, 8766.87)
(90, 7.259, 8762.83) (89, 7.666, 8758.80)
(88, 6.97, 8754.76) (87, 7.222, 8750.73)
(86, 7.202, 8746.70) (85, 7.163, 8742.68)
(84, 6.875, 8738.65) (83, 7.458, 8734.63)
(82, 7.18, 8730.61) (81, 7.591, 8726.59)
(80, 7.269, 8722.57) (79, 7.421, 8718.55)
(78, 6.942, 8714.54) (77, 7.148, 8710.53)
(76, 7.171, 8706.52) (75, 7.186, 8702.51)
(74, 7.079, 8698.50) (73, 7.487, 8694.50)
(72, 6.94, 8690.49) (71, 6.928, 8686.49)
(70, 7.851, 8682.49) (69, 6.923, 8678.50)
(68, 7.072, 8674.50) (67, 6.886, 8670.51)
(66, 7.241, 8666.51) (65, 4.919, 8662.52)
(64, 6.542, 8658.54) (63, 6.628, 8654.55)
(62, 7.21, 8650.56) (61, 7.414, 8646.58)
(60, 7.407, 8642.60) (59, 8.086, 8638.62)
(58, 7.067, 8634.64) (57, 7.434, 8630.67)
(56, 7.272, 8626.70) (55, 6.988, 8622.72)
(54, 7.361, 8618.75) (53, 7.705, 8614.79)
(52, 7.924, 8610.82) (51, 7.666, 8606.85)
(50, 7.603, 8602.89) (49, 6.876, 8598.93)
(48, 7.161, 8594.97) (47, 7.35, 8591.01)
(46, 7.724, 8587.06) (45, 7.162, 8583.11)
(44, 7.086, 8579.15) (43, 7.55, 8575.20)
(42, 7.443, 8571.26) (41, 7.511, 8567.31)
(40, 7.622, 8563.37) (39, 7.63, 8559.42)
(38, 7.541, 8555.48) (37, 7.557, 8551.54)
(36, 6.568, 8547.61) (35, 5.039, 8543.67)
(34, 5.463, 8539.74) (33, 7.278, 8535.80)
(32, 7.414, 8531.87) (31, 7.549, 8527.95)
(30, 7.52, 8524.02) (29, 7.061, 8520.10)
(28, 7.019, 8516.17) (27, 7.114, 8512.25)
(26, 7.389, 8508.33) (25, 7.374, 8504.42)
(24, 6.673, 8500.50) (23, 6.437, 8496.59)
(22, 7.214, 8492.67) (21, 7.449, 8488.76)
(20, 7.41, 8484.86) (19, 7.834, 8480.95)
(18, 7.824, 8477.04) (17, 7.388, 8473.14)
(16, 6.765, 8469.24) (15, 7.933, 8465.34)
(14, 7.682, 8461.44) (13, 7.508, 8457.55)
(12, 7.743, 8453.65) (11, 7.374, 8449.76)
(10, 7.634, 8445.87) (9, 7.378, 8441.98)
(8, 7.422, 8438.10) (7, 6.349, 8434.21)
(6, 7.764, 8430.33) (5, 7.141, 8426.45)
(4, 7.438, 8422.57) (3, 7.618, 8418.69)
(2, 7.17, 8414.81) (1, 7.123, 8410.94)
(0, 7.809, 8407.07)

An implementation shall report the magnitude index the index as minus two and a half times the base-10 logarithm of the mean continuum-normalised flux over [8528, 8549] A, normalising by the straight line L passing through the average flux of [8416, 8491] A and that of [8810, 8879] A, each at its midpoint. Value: 0.15 mag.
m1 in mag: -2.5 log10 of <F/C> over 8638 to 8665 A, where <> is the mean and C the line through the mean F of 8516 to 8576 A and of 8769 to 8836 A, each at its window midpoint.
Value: 0.05 mag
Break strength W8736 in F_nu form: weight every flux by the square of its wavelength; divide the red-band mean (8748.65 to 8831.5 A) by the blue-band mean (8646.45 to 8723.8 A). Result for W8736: 1.1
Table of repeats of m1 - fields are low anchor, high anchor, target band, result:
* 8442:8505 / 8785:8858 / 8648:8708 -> 0.06 mag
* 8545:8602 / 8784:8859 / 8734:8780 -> 0.03 mag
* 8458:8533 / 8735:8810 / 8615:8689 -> 0.02 mag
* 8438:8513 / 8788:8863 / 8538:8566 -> 0.09 mag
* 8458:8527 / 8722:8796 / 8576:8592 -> -0.01 mag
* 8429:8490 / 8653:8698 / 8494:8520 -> 0.05 mag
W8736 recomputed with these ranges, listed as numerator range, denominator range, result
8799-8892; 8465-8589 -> 1.09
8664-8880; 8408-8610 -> 1.06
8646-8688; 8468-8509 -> 0.99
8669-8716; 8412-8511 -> 1.02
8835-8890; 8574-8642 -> 1.04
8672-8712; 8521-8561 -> 1.07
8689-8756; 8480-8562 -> 1.07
